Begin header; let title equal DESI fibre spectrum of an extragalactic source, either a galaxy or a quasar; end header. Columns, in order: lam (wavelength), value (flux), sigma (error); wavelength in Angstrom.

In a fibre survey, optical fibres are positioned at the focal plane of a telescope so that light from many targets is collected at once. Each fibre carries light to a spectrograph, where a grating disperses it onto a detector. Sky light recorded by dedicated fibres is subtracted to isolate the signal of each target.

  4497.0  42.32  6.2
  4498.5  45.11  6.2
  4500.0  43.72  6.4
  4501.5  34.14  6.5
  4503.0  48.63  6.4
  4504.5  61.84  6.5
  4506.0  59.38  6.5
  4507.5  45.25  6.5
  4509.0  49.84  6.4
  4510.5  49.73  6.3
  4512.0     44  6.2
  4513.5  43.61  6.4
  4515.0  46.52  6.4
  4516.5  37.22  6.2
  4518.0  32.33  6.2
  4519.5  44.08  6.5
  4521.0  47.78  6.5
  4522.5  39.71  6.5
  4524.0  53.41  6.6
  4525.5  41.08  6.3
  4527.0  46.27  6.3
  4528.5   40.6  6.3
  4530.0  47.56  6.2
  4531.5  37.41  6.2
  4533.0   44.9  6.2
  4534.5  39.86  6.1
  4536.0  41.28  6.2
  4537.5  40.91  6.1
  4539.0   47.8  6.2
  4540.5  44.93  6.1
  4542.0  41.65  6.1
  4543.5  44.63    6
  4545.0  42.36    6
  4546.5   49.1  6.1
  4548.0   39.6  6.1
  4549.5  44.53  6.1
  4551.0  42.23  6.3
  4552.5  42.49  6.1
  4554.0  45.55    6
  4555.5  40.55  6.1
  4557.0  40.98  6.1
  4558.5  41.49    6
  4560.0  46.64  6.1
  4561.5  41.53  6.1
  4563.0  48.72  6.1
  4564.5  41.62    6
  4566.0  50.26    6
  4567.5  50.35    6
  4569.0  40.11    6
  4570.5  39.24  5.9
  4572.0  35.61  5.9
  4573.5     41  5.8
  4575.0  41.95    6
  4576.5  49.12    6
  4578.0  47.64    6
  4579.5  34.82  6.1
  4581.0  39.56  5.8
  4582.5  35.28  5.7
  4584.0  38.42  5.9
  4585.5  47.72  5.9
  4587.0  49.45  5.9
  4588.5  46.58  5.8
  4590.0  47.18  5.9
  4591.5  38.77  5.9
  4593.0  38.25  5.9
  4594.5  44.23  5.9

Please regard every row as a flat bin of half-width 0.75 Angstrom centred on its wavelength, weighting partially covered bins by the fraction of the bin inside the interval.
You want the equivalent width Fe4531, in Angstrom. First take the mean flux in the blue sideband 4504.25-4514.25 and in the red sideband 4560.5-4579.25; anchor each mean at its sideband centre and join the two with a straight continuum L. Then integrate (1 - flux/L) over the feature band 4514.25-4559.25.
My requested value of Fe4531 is 3.9 Angstrom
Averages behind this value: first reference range 50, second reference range 43.7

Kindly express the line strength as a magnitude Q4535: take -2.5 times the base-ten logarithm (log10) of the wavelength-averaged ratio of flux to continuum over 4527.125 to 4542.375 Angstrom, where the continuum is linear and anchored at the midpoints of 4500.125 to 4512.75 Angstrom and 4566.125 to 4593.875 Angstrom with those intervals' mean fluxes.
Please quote 0.09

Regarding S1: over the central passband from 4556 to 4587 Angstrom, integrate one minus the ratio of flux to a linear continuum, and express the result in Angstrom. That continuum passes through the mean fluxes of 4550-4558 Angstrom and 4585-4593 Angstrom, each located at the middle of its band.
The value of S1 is 0.7 Angstrom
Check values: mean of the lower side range 42.4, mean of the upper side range 45.2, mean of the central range 42.8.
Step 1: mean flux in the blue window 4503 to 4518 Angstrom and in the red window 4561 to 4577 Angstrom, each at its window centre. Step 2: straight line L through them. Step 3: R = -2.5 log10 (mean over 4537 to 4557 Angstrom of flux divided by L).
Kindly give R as 0.04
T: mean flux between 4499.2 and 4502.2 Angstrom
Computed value 39.1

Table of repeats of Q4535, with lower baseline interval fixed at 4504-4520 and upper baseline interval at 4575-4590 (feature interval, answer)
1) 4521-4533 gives 0.04 mag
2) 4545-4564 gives 0.03 mag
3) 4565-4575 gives 0.03 mag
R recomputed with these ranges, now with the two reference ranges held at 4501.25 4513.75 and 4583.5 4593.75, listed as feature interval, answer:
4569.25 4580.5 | 0.090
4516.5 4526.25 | 0.137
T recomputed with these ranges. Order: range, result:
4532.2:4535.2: 42.3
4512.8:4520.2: 40.7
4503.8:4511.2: 53.2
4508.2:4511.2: 49.7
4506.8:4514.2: 46.5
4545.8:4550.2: 44.4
